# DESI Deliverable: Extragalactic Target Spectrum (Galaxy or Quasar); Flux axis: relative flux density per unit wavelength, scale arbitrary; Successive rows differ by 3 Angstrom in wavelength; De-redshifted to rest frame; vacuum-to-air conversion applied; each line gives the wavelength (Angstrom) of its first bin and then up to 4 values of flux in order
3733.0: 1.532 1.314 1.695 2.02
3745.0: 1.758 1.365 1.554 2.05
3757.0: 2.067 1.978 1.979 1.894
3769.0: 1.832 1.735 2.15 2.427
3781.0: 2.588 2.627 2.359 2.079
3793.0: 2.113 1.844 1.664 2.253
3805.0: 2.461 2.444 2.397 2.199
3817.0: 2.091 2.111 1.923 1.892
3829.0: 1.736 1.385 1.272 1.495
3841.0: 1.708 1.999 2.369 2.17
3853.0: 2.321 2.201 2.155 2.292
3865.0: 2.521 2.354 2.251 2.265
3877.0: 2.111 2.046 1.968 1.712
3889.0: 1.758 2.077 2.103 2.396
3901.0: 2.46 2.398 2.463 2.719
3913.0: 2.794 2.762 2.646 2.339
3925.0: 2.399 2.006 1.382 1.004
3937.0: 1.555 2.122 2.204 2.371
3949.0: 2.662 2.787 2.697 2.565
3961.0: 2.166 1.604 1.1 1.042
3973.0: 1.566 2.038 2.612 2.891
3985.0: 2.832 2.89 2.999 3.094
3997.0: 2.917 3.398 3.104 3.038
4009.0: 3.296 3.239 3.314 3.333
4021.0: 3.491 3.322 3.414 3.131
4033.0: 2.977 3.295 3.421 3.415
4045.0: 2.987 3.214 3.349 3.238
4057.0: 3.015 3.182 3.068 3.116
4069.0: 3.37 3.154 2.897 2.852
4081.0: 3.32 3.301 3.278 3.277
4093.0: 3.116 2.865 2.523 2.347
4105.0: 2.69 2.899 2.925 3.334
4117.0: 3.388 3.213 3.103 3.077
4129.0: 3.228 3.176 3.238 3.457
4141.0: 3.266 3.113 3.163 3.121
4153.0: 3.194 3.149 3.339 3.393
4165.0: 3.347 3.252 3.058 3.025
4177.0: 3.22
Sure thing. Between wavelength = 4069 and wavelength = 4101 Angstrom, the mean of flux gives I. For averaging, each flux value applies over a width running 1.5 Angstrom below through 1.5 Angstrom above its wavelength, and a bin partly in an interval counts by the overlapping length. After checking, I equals 3.06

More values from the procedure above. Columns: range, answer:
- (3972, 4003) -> 2.76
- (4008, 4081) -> 3.21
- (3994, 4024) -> 3.23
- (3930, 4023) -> 2.5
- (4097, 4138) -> 3.03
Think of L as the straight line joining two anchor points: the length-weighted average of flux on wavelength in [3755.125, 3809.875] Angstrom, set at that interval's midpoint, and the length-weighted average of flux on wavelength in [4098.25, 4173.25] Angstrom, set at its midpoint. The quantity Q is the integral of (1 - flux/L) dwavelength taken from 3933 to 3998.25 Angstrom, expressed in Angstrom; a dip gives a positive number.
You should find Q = 9.6 Angstrom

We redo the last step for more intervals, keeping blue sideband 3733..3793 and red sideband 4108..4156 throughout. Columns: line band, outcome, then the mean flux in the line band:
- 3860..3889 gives 2.3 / 2.15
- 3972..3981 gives 1.8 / 2.15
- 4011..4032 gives -3.7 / 3.31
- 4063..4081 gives -0.6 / 3.1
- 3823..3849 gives 5.4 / 1.75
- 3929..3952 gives 5.4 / 1.96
